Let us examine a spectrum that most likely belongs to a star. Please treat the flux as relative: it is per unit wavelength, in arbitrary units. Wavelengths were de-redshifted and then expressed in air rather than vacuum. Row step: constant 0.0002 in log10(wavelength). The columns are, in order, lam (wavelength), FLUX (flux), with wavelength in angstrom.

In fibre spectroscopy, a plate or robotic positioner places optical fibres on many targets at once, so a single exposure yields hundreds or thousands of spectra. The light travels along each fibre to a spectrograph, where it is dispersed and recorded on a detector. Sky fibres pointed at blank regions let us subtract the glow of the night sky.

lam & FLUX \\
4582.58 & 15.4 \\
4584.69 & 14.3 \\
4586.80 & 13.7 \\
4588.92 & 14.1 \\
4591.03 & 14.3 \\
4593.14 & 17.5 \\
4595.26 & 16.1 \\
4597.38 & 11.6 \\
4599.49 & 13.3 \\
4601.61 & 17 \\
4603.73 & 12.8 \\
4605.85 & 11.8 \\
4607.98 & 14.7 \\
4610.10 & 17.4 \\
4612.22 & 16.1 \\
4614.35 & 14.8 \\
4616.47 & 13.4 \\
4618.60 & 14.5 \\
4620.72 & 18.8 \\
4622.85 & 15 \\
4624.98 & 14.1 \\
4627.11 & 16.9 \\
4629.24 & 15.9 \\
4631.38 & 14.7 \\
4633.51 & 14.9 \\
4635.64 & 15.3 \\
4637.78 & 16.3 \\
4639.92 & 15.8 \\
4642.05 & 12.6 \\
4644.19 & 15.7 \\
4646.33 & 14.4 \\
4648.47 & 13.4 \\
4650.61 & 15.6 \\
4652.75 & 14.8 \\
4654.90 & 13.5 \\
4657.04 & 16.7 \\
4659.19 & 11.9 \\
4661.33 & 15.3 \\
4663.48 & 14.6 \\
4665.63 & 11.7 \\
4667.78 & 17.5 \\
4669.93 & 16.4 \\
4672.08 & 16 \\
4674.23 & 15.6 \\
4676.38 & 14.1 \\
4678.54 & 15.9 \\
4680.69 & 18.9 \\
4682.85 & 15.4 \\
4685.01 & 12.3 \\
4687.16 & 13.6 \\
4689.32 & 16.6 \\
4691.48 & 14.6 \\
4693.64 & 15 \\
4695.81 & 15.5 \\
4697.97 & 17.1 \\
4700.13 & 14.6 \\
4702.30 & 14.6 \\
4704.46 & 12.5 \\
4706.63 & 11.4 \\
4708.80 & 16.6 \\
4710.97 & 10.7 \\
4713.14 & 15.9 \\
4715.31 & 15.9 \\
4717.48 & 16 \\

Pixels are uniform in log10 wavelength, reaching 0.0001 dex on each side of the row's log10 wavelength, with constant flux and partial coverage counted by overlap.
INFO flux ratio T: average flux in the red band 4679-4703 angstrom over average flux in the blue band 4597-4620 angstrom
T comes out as 1.1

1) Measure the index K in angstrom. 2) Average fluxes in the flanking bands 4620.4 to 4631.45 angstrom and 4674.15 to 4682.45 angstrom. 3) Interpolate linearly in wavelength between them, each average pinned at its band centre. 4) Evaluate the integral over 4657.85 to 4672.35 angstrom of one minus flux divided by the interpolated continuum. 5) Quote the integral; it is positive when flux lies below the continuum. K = 1.18 angstrom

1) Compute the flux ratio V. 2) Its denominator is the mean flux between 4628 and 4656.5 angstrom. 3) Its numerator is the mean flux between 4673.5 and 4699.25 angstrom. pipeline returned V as 1.03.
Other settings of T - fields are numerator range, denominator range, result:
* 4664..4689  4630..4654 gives 1.03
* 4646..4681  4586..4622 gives 1.01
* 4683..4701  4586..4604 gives 1.03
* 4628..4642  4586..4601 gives 1.06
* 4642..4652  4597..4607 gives 1.08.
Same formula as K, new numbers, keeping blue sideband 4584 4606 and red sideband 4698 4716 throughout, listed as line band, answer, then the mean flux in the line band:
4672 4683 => -1.41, 16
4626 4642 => -1.36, 15.5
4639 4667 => -0.18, 14.3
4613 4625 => -0.77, 15.2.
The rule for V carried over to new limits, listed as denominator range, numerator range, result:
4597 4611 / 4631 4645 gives 1.06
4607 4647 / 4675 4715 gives 0.96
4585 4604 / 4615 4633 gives 1.06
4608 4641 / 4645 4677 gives 0.95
